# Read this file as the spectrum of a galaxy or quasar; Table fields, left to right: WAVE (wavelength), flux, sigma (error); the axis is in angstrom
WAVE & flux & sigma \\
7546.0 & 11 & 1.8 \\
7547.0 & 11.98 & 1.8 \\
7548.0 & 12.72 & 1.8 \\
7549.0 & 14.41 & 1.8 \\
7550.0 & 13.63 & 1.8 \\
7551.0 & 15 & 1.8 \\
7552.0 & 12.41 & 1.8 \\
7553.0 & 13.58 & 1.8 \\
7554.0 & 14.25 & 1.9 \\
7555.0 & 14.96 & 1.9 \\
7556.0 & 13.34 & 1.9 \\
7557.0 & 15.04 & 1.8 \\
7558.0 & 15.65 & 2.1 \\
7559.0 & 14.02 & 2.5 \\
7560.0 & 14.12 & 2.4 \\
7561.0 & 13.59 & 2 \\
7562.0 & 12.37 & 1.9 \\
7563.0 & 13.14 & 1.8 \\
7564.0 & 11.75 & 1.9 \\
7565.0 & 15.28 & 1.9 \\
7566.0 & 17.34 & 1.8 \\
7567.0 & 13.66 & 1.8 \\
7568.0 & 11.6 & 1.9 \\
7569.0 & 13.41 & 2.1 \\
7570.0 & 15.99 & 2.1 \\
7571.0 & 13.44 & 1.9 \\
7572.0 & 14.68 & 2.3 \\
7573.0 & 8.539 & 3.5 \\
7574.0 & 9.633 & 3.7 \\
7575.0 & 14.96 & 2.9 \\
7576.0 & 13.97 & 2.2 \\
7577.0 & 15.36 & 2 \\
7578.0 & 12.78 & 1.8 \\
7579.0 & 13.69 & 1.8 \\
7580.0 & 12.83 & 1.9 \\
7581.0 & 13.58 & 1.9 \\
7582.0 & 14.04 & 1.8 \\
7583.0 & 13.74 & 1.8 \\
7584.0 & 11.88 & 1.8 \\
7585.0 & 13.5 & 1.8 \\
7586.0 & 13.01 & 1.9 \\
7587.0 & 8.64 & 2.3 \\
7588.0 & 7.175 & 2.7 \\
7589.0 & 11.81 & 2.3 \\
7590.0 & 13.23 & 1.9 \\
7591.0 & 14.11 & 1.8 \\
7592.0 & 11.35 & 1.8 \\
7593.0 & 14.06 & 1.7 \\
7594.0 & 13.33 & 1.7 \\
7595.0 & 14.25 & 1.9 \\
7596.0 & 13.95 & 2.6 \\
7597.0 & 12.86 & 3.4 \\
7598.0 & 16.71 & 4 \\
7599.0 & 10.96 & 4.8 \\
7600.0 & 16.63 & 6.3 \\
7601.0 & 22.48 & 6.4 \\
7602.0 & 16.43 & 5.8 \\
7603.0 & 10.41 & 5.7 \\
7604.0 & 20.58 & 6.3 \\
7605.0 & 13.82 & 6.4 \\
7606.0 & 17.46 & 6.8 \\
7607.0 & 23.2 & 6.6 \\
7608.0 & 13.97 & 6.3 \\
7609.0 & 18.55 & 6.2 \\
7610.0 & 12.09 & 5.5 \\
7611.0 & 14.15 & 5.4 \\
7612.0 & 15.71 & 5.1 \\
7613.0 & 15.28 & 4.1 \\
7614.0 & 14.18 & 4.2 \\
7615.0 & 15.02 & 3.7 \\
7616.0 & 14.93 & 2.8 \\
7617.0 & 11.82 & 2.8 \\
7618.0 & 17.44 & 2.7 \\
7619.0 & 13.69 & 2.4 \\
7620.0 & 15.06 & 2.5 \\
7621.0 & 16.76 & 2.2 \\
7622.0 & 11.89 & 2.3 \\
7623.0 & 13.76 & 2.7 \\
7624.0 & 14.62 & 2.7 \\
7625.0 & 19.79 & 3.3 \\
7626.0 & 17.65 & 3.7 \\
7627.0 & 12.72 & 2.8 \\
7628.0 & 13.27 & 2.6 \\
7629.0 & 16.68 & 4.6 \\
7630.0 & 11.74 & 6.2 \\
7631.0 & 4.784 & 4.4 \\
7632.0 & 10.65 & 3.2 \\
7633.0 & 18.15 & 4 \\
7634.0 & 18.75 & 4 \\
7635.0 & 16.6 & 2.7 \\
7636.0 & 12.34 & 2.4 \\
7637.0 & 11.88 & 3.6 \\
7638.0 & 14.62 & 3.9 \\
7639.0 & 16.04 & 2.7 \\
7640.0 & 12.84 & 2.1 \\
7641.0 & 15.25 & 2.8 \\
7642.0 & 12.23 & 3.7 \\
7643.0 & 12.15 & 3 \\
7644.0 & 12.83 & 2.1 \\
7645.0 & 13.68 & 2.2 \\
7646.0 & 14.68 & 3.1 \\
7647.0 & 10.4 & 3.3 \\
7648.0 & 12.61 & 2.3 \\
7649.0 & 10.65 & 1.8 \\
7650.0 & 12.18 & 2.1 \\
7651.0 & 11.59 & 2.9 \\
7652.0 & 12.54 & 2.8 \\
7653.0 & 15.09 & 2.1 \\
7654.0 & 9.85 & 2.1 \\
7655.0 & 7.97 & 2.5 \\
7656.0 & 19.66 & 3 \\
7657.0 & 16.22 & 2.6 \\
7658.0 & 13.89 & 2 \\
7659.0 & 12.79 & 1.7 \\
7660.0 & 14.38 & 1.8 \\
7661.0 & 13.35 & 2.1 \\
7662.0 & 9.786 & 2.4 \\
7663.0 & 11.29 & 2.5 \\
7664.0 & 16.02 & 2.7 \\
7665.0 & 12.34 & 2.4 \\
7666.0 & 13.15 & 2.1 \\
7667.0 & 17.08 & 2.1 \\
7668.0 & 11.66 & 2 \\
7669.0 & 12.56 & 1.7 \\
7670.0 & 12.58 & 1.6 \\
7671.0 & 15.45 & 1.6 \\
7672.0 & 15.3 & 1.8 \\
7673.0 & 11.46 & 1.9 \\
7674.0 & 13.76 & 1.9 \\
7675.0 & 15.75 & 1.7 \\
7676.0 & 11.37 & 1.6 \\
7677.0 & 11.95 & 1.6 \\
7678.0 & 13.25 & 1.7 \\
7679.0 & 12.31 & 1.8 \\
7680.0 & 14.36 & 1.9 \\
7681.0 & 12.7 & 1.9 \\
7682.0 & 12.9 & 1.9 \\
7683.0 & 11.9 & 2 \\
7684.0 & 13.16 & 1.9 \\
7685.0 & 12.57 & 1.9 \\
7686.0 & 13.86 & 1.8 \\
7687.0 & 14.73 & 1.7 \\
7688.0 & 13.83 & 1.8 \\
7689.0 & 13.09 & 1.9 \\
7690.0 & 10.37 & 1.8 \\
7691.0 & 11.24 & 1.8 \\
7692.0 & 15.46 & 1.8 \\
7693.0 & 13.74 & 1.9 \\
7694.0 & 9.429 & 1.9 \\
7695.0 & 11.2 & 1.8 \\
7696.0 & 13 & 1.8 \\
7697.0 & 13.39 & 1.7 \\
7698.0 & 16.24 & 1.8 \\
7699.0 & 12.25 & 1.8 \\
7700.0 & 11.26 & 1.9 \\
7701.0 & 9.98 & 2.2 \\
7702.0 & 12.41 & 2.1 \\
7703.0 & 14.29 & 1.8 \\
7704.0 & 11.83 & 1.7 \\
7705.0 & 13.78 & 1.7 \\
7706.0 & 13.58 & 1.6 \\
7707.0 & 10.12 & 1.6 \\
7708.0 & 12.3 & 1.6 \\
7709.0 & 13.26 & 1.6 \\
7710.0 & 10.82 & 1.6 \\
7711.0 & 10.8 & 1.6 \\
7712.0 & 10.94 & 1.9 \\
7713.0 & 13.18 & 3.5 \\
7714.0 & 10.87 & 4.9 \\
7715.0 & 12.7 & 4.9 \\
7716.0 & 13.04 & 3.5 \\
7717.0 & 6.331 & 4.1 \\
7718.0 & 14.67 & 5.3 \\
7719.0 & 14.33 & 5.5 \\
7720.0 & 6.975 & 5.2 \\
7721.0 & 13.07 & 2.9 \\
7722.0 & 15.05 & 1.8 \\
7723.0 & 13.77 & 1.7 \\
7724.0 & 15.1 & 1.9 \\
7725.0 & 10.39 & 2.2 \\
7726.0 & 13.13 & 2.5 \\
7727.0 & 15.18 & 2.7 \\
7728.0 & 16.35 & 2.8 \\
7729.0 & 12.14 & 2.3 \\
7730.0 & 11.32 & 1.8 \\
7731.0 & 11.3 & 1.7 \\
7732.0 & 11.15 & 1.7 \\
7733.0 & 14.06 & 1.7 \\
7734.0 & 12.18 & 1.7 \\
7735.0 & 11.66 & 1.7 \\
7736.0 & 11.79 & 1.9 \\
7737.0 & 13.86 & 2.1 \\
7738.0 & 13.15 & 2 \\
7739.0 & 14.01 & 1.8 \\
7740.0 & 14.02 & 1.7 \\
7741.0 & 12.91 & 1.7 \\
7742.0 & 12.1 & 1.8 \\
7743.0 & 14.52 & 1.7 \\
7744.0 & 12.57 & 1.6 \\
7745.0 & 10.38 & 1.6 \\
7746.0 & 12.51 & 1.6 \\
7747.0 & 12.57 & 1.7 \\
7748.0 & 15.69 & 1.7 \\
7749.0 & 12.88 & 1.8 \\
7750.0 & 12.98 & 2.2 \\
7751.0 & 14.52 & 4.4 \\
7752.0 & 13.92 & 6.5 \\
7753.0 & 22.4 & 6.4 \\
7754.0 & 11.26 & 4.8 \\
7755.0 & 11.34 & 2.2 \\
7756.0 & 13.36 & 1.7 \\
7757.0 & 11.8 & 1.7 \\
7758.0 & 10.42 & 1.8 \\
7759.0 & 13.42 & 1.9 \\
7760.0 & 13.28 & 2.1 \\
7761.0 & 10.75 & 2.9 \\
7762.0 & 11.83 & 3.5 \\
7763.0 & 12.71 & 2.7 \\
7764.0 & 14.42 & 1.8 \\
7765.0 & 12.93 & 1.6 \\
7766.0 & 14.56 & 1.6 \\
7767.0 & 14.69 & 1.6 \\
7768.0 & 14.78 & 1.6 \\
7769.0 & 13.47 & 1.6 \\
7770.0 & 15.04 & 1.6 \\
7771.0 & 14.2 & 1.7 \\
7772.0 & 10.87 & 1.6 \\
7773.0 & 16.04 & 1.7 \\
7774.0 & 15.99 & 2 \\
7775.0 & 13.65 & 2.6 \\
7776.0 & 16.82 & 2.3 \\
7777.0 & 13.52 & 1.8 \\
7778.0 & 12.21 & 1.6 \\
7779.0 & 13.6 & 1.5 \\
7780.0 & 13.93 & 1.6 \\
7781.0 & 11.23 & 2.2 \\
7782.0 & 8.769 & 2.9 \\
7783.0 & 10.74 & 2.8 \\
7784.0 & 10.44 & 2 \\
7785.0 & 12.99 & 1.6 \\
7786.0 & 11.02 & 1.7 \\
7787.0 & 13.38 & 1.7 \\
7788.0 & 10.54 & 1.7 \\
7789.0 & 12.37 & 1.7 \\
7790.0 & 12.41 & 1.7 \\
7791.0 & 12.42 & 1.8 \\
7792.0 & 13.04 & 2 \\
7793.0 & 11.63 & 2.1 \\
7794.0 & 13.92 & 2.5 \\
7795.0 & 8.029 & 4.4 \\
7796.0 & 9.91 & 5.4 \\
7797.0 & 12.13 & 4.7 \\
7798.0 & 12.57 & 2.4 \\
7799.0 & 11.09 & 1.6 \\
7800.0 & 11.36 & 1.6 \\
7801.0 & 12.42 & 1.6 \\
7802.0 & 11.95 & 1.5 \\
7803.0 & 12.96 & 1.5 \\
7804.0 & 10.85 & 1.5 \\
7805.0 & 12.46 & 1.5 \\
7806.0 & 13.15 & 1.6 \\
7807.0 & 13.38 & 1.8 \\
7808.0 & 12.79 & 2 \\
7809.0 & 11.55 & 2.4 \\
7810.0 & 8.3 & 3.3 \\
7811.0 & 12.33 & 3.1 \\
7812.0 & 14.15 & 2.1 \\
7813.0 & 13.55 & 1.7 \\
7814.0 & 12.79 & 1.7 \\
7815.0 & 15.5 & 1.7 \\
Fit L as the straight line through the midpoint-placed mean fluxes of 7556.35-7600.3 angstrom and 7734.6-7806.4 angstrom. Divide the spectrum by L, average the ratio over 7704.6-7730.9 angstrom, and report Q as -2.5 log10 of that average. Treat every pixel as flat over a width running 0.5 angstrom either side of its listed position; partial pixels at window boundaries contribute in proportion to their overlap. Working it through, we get 0.047 mag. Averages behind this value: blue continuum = 13.3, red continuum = 12.8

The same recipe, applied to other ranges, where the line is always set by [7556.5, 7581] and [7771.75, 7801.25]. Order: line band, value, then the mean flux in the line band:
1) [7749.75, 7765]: -0.062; 13.2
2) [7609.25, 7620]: -0.095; 14.6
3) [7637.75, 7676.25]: -0.014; 13.3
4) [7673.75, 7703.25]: 0.005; 12.8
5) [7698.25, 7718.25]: 0.074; 11.9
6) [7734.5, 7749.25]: -0.034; 13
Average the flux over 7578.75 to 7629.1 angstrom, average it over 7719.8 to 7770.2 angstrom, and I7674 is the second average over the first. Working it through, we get 0.91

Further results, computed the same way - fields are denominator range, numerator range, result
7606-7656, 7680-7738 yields 0.89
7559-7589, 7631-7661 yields 1.03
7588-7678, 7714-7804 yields 0.91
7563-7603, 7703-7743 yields 0.93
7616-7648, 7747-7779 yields 0.98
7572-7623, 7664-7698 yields 0.93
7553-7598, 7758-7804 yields 0.95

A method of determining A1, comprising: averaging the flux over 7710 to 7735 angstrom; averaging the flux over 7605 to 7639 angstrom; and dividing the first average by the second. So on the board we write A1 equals 0.83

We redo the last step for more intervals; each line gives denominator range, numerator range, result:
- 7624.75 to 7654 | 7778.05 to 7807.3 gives 0.88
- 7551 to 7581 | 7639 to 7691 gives 0.96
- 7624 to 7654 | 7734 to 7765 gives 0.97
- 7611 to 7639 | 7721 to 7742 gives 0.91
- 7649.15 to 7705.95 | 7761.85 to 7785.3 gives 1.02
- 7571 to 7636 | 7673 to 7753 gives 0.90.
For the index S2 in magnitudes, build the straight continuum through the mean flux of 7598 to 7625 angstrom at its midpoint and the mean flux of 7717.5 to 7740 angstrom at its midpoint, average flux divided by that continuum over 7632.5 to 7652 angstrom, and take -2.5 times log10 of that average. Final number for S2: 0.09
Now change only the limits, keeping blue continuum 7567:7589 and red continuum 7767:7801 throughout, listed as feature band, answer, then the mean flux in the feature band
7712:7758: -0.025 mag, 12.9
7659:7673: -0.060 mag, 13.4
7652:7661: -0.082 mag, 13.6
